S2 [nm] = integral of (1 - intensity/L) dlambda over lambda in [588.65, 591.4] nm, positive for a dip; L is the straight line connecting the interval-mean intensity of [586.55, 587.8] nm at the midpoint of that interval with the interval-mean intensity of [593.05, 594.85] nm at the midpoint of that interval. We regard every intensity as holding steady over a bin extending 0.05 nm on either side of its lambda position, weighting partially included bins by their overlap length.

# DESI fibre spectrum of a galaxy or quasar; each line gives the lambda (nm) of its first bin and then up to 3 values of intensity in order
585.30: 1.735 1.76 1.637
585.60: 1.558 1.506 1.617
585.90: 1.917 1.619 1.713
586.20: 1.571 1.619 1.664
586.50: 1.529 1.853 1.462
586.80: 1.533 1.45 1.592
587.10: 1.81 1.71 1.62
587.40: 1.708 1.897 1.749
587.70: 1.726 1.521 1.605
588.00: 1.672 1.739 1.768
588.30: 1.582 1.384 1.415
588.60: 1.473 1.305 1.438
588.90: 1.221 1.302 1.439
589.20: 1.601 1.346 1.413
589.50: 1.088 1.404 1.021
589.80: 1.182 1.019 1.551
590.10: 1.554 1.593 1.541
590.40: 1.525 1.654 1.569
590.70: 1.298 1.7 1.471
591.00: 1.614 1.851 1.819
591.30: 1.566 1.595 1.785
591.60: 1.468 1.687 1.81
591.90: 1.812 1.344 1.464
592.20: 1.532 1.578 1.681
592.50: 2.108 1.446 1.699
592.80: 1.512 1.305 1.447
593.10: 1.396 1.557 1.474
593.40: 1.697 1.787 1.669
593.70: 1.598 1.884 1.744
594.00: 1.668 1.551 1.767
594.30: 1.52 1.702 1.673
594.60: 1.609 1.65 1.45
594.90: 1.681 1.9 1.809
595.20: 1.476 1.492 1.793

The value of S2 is 0.34 nm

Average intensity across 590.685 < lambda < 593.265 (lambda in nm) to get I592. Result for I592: 1.6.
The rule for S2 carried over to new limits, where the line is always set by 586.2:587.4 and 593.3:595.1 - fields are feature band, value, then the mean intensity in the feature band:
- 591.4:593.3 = 0.09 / 1.59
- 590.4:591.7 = 0.03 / 1.62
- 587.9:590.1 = 0.31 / 1.41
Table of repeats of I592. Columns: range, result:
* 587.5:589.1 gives 1.54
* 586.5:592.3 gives 1.54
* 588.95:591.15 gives 1.44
